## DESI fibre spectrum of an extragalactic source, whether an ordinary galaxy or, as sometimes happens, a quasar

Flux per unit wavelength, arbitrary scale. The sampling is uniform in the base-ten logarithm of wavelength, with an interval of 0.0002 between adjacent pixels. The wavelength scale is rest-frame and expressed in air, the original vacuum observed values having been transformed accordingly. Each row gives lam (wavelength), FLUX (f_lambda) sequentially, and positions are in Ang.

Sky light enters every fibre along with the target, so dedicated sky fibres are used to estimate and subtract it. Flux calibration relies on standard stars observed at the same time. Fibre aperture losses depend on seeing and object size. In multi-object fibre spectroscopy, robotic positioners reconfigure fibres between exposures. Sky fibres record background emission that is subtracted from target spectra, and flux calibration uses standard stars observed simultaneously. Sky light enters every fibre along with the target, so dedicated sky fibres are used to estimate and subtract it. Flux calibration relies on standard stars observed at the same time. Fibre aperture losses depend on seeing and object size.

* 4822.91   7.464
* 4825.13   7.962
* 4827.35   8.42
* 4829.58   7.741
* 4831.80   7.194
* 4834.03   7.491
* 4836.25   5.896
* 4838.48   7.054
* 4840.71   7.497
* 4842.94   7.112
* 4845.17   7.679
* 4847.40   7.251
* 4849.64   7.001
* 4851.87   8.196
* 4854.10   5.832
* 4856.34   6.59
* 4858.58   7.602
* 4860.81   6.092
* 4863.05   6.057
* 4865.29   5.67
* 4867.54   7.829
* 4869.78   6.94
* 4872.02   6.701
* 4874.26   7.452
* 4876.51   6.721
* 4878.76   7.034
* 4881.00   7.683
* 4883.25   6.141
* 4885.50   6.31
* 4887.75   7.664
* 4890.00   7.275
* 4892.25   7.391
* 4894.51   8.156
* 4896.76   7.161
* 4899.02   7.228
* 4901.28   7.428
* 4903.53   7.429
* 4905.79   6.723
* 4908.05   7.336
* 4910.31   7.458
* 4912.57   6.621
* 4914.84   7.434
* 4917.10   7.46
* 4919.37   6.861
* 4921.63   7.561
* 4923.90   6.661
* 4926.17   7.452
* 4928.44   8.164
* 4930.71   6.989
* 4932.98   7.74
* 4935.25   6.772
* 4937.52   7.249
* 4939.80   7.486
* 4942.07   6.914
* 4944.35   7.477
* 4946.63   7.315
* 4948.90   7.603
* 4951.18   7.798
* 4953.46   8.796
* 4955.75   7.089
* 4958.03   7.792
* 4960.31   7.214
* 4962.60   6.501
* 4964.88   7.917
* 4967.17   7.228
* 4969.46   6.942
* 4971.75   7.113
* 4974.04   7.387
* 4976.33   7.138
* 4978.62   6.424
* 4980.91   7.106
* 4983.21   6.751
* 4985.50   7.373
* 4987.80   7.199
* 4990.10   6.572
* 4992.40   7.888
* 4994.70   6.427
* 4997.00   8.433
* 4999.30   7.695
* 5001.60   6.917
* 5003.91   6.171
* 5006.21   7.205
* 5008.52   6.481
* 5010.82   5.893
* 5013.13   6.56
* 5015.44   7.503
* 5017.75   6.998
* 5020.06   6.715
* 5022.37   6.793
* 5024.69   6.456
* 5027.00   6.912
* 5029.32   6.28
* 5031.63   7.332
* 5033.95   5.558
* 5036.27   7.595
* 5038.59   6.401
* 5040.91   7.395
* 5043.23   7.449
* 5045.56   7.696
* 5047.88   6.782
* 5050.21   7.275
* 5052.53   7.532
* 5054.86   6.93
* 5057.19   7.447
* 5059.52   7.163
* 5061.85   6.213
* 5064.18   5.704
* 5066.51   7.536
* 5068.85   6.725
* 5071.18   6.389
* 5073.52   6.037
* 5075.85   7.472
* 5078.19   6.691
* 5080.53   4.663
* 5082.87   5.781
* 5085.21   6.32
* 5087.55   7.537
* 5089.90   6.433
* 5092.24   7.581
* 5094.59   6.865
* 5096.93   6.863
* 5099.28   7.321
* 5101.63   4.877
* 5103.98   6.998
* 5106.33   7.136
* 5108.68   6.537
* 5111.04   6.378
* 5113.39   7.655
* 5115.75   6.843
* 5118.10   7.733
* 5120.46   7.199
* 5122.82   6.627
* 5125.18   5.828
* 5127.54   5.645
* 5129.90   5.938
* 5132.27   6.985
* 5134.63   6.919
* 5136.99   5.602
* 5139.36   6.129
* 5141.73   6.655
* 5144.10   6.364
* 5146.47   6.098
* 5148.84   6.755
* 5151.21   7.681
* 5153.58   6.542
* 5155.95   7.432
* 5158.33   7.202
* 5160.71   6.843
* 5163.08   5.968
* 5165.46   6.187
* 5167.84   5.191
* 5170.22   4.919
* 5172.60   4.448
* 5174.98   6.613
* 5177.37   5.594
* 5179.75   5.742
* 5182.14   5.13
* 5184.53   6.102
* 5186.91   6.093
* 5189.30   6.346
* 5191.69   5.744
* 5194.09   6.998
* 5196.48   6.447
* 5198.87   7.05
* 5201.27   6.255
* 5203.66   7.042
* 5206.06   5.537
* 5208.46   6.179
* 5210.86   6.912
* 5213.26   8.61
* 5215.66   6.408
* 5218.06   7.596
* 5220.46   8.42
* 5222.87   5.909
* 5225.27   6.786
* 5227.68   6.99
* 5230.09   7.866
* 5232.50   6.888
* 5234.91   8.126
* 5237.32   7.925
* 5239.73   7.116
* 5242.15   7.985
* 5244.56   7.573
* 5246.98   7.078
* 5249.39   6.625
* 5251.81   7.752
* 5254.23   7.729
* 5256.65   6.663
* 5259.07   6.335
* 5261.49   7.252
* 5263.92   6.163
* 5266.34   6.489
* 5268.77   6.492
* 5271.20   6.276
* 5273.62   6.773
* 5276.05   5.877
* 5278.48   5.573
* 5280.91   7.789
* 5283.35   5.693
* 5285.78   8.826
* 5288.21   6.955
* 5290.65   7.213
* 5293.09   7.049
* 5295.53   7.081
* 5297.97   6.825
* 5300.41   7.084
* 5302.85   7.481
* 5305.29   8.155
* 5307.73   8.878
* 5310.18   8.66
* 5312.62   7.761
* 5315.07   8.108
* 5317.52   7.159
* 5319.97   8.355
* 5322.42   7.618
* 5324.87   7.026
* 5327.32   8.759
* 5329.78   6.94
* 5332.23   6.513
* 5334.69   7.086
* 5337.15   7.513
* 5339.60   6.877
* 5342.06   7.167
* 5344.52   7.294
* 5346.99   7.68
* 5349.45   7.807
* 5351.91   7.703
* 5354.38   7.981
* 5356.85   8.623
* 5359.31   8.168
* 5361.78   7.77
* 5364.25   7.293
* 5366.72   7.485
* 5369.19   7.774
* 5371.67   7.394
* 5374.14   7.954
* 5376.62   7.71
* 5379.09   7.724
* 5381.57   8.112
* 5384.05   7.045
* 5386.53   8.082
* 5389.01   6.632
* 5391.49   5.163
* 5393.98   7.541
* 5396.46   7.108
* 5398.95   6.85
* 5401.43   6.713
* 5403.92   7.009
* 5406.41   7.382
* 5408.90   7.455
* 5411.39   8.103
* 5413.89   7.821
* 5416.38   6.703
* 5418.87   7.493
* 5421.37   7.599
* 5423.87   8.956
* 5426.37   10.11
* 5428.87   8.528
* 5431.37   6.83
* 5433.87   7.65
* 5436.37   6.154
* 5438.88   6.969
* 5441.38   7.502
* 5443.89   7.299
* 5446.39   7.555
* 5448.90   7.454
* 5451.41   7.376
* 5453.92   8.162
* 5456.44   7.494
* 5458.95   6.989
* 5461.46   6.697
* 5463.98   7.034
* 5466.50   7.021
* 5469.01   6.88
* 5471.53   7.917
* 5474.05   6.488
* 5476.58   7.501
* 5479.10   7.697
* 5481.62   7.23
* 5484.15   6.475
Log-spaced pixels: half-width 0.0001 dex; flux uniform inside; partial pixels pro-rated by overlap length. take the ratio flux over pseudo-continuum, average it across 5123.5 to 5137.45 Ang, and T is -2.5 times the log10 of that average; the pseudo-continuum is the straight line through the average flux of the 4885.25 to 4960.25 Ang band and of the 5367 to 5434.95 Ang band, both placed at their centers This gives 0.198 mag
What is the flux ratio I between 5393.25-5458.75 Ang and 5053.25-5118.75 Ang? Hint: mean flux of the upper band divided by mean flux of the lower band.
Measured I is 1.12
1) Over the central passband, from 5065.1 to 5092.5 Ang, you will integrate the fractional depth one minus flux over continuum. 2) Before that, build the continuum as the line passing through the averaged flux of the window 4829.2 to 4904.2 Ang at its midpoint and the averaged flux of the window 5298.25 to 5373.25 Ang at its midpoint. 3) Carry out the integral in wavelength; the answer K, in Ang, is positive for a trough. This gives 2.9 Ang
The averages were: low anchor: 7.07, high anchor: 7.66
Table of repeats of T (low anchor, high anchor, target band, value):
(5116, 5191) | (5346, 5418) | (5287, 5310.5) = -0.068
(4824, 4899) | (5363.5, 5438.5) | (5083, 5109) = 0.083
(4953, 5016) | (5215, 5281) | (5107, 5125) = 0.019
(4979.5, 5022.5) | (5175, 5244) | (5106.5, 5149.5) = 0.049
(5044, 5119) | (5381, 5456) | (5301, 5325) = -0.101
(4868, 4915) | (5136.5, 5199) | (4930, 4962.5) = -0.068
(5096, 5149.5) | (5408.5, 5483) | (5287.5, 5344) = -0.056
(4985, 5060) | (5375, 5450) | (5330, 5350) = 0.023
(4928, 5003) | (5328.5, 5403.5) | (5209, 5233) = 0.020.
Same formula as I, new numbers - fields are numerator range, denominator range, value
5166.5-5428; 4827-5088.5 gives 1.01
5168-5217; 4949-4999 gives 0.85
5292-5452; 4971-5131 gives 1.11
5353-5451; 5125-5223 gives 1.18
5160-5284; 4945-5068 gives 0.94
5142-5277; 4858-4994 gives 0.93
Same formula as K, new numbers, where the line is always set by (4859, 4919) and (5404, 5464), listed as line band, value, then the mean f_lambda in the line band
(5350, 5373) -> -1.0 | 7.8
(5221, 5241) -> 0.3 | 7.24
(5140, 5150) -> 1.2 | 6.45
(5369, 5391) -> 0.0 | 7.51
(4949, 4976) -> -1.2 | 7.43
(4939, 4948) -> -0.2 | 7.31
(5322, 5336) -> 0.3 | 7.31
